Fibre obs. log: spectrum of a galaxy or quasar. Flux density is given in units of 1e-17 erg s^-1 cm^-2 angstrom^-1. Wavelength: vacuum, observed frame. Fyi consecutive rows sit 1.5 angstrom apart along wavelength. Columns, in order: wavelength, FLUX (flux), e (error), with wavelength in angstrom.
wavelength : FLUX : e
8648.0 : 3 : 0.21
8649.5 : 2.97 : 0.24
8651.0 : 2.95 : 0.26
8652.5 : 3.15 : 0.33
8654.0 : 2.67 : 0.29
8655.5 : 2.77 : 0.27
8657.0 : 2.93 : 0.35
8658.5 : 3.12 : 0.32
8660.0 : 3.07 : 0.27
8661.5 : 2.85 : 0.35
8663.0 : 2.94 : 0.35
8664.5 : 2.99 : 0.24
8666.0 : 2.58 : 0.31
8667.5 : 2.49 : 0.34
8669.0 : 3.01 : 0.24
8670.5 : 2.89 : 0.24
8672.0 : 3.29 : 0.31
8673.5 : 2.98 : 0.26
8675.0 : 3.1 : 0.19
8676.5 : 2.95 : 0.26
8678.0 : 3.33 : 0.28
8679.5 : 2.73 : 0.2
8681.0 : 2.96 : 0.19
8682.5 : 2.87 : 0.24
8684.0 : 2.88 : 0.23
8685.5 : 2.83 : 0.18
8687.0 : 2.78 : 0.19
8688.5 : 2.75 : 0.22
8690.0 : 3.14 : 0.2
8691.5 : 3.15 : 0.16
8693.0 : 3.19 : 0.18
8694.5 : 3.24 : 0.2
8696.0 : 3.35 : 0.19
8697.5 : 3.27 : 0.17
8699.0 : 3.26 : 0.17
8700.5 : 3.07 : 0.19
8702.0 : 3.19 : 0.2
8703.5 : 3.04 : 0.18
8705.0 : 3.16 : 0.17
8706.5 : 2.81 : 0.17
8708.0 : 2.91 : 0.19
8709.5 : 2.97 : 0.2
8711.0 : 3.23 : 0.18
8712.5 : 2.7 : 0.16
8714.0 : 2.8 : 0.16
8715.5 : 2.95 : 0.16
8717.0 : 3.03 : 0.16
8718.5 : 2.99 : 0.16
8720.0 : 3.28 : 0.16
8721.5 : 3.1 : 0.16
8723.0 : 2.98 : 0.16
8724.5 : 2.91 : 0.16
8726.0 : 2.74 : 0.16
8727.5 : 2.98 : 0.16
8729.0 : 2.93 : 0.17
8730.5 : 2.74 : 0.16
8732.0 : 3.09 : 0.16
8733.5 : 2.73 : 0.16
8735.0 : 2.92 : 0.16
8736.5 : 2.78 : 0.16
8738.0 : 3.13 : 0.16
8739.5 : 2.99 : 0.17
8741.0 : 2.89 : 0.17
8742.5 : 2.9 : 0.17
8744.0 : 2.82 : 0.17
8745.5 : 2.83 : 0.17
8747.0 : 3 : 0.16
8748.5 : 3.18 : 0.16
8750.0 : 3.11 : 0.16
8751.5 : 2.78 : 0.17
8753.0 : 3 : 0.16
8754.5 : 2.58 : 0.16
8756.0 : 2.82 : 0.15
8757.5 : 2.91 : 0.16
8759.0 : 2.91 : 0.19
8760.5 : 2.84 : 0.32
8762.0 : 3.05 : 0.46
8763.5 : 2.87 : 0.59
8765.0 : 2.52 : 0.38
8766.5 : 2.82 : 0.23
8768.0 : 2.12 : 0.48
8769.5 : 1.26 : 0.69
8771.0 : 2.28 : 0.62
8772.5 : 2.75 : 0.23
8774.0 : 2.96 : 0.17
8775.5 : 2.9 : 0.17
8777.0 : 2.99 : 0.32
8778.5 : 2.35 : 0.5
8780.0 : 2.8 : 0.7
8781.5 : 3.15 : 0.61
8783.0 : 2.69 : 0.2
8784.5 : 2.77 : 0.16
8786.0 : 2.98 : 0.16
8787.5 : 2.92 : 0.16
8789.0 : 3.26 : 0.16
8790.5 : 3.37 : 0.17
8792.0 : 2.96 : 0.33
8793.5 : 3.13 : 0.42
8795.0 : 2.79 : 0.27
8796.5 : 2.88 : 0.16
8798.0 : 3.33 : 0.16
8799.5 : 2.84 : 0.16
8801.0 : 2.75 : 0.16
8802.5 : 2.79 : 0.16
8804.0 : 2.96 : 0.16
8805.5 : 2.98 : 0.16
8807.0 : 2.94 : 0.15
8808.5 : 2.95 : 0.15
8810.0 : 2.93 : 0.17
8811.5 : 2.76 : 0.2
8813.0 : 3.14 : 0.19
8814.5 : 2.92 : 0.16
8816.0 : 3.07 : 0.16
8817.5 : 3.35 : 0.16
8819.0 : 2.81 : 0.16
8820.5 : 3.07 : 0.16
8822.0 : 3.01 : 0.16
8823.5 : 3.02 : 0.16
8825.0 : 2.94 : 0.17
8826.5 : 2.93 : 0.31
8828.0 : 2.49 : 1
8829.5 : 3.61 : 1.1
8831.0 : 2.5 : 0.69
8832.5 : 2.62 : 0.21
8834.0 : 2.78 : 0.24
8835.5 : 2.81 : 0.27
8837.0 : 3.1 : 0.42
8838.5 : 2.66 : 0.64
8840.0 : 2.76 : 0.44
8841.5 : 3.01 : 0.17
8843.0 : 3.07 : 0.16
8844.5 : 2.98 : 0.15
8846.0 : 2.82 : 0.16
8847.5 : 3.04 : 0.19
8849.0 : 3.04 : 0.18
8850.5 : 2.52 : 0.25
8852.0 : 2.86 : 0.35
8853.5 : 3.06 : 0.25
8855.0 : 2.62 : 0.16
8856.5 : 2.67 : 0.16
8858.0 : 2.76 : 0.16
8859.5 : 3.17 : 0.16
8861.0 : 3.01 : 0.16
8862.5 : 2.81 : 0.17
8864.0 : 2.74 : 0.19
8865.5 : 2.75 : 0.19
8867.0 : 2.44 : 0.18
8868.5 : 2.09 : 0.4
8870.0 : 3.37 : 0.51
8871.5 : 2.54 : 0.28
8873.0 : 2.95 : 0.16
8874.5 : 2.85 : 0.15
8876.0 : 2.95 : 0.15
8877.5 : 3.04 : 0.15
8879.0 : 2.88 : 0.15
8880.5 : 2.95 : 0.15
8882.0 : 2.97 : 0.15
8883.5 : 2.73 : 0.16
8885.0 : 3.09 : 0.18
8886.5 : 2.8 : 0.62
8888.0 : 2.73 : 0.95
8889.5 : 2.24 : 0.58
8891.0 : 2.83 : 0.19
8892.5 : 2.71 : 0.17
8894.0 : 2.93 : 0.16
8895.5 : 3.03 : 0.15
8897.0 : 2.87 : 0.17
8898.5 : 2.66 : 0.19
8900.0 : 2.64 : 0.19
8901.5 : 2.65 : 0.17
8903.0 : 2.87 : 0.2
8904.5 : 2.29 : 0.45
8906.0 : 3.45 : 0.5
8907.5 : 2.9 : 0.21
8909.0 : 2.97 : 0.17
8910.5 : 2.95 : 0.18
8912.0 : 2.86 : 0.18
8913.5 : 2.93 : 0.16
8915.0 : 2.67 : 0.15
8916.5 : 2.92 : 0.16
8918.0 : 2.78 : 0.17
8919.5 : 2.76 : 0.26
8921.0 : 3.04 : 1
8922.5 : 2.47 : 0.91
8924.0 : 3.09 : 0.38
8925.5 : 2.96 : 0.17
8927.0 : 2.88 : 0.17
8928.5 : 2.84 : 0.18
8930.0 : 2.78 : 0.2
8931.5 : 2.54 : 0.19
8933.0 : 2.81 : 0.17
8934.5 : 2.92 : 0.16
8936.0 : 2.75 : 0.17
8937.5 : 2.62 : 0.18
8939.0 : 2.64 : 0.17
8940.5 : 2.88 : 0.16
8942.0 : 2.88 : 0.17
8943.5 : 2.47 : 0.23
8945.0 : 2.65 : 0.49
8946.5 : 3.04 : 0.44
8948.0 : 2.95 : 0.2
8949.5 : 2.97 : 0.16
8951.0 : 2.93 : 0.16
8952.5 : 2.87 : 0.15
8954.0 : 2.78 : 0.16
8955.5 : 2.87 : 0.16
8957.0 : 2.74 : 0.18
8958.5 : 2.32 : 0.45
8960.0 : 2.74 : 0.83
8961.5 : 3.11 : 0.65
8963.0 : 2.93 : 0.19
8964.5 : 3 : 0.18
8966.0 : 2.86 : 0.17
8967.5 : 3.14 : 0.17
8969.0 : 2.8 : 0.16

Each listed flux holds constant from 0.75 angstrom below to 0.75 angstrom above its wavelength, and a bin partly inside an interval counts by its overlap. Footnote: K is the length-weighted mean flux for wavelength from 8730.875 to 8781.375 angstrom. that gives 2.79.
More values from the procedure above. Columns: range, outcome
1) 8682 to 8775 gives 2.9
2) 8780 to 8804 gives 2.97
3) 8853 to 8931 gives 2.82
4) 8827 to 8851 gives 2.87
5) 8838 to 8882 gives 2.84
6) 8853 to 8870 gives 2.76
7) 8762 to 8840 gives 2.86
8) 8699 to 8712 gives 3.05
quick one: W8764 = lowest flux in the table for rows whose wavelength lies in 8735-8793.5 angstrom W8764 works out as 1.26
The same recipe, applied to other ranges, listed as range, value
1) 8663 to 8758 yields 2.49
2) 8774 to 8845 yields 2.35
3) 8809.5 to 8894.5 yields 2.09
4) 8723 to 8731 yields 2.74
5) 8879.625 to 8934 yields 2.24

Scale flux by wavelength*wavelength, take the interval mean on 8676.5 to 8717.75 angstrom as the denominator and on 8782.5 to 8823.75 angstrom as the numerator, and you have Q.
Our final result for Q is 1.0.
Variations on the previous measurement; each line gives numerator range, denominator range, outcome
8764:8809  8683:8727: 0.95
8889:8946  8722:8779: 1.04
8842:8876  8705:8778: 1.02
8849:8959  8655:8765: 0.99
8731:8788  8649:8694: 0.97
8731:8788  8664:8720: 0.95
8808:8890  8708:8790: 1.03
